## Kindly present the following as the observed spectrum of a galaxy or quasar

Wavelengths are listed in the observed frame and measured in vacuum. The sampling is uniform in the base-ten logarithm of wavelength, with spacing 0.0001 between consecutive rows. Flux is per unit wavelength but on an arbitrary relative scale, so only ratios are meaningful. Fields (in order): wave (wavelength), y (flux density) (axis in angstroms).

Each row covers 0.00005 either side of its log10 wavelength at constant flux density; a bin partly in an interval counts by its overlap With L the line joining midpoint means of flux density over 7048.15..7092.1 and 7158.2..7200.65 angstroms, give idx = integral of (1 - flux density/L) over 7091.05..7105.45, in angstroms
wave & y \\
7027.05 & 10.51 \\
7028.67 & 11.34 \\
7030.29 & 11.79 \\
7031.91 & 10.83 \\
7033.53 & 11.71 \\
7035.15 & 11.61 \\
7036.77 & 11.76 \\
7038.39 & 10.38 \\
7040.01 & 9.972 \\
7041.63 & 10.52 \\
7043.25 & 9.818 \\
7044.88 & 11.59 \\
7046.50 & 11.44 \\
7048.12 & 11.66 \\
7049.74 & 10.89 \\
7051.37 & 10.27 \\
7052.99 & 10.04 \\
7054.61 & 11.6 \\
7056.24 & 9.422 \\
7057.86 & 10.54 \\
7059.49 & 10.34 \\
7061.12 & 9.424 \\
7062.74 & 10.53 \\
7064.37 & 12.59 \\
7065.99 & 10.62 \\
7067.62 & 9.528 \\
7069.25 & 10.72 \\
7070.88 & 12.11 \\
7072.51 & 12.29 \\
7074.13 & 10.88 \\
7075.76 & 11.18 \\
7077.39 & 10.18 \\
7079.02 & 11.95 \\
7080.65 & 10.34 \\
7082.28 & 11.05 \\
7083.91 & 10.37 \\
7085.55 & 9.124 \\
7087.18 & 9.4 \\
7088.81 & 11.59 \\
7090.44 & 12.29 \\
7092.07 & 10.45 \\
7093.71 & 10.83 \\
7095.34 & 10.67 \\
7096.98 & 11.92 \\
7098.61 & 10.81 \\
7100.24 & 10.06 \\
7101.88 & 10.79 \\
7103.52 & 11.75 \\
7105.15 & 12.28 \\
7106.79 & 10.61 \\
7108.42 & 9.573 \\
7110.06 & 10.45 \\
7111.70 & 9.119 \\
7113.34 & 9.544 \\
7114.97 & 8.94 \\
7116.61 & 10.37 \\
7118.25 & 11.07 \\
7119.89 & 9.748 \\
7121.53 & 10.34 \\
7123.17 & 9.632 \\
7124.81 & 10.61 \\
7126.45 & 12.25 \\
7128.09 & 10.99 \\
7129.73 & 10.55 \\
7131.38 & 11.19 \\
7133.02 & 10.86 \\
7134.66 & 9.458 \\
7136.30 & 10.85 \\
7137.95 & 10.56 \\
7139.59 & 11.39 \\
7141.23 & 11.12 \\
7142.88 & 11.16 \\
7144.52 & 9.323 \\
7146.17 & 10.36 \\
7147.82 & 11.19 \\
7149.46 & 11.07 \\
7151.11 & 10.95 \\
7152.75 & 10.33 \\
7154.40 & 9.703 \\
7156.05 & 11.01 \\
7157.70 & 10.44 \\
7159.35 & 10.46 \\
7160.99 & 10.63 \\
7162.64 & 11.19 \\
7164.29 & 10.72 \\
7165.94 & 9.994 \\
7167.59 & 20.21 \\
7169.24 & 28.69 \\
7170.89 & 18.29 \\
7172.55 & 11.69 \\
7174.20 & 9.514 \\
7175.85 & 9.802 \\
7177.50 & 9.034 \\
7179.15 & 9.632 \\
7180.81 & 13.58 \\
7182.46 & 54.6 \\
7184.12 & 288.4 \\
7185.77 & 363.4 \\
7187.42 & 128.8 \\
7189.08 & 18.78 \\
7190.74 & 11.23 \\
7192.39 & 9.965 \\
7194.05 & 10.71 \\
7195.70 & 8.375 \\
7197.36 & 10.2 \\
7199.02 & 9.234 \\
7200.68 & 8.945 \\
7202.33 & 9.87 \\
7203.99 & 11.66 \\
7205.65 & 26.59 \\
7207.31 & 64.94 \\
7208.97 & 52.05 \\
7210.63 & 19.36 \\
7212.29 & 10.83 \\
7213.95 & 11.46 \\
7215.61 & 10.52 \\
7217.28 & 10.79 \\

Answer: 6.0 angstroms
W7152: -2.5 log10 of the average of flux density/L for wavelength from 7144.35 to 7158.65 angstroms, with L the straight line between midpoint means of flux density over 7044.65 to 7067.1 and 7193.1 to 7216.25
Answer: 0.45 mag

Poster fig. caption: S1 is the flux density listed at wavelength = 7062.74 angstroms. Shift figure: 10.53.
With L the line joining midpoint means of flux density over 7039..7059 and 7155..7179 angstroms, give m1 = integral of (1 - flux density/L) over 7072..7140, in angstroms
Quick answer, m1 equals 6.0 angstroms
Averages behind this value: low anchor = 10.6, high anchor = 12.9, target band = 10.7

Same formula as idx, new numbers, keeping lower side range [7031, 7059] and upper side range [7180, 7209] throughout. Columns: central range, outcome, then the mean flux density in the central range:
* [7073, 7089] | 8.6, 10.6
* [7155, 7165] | 7.8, 10.7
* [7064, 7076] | 5.0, 11.2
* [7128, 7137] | 6.6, 10.6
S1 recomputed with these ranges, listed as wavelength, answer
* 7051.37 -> 10.27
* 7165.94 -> 9.994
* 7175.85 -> 9.802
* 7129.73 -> 10.55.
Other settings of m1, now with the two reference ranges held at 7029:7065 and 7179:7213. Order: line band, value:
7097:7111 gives 8.5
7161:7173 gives 8.0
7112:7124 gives 8.3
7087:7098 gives 6.0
